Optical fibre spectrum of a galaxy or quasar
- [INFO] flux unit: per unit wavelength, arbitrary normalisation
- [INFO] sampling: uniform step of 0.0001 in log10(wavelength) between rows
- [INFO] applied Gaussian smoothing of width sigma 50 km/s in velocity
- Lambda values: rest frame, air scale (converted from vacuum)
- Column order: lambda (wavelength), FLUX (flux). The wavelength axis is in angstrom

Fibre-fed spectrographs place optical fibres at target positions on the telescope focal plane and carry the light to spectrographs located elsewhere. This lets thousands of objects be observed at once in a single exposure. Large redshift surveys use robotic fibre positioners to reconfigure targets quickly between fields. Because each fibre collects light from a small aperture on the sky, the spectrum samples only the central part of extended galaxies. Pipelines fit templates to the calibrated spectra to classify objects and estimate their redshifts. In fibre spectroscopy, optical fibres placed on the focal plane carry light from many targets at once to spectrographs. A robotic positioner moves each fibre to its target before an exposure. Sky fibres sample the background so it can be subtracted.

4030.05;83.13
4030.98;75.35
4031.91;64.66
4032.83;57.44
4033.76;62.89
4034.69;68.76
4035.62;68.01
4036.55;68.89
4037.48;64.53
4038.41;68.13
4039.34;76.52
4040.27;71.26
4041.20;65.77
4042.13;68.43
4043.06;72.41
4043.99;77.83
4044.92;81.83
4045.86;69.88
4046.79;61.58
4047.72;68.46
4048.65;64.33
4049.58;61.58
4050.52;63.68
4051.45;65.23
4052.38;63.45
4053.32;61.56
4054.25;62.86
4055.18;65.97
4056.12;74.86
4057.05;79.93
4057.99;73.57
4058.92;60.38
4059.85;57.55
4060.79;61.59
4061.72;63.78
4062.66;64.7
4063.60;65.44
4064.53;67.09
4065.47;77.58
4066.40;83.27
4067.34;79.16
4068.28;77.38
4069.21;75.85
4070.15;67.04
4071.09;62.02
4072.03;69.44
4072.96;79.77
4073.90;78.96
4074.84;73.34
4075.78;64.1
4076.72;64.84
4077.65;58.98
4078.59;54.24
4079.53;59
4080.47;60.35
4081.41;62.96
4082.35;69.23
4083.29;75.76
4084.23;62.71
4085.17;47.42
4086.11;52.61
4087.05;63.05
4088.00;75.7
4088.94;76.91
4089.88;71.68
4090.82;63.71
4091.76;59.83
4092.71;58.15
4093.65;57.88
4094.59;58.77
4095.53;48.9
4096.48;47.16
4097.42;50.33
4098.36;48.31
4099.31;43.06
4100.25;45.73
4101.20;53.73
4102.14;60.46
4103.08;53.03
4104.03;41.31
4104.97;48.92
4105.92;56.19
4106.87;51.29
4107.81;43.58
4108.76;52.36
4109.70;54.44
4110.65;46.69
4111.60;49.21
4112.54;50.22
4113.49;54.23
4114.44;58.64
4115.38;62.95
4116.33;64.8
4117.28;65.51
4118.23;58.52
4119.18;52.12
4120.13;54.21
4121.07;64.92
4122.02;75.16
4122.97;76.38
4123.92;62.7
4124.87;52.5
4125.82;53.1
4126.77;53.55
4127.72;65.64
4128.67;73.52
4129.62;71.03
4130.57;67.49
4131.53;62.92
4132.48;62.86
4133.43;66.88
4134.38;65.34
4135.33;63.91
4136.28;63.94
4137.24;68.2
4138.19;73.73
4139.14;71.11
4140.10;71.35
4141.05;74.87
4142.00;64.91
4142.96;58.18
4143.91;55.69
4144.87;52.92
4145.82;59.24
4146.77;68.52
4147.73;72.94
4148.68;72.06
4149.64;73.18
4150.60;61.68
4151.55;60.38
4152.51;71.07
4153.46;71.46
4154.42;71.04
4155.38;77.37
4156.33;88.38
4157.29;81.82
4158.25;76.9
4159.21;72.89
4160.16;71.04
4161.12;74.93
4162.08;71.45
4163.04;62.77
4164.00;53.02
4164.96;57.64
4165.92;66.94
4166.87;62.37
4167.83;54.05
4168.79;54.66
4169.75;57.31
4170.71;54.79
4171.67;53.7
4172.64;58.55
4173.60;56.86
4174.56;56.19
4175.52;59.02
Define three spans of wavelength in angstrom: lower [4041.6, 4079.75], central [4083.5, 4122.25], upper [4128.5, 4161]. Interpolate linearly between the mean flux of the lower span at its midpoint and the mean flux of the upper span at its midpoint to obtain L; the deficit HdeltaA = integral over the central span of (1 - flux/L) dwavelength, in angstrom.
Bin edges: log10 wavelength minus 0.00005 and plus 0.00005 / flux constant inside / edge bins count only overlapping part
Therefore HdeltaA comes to 7.01 angstrom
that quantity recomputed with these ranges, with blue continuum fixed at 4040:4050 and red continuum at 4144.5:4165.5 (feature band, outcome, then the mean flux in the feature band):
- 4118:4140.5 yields 1.5 angstrom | 64.7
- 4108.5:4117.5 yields 1.8 angstrom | 55.7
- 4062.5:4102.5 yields 3.3 angstrom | 63.6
